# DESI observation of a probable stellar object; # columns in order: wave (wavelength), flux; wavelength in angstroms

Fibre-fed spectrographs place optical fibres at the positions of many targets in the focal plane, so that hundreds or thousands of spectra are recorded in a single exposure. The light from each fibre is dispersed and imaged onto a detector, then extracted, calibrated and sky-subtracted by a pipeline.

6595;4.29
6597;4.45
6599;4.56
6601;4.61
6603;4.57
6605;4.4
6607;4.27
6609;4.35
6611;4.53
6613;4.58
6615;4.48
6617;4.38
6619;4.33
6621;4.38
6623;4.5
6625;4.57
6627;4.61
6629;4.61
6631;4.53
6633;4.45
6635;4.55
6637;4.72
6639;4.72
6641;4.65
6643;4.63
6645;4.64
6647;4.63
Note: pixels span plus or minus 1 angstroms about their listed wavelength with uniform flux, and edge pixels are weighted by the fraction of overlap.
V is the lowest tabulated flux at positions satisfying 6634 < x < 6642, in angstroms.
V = 4.55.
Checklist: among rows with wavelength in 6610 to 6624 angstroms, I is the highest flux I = 4.58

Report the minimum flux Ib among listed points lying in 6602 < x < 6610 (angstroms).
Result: 4.27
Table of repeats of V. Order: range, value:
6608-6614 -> 4.35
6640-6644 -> 4.63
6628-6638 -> 4.45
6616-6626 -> 4.33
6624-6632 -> 4.53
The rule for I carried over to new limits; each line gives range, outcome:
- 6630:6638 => 4.72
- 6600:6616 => 4.61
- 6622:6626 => 4.57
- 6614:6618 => 4.48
